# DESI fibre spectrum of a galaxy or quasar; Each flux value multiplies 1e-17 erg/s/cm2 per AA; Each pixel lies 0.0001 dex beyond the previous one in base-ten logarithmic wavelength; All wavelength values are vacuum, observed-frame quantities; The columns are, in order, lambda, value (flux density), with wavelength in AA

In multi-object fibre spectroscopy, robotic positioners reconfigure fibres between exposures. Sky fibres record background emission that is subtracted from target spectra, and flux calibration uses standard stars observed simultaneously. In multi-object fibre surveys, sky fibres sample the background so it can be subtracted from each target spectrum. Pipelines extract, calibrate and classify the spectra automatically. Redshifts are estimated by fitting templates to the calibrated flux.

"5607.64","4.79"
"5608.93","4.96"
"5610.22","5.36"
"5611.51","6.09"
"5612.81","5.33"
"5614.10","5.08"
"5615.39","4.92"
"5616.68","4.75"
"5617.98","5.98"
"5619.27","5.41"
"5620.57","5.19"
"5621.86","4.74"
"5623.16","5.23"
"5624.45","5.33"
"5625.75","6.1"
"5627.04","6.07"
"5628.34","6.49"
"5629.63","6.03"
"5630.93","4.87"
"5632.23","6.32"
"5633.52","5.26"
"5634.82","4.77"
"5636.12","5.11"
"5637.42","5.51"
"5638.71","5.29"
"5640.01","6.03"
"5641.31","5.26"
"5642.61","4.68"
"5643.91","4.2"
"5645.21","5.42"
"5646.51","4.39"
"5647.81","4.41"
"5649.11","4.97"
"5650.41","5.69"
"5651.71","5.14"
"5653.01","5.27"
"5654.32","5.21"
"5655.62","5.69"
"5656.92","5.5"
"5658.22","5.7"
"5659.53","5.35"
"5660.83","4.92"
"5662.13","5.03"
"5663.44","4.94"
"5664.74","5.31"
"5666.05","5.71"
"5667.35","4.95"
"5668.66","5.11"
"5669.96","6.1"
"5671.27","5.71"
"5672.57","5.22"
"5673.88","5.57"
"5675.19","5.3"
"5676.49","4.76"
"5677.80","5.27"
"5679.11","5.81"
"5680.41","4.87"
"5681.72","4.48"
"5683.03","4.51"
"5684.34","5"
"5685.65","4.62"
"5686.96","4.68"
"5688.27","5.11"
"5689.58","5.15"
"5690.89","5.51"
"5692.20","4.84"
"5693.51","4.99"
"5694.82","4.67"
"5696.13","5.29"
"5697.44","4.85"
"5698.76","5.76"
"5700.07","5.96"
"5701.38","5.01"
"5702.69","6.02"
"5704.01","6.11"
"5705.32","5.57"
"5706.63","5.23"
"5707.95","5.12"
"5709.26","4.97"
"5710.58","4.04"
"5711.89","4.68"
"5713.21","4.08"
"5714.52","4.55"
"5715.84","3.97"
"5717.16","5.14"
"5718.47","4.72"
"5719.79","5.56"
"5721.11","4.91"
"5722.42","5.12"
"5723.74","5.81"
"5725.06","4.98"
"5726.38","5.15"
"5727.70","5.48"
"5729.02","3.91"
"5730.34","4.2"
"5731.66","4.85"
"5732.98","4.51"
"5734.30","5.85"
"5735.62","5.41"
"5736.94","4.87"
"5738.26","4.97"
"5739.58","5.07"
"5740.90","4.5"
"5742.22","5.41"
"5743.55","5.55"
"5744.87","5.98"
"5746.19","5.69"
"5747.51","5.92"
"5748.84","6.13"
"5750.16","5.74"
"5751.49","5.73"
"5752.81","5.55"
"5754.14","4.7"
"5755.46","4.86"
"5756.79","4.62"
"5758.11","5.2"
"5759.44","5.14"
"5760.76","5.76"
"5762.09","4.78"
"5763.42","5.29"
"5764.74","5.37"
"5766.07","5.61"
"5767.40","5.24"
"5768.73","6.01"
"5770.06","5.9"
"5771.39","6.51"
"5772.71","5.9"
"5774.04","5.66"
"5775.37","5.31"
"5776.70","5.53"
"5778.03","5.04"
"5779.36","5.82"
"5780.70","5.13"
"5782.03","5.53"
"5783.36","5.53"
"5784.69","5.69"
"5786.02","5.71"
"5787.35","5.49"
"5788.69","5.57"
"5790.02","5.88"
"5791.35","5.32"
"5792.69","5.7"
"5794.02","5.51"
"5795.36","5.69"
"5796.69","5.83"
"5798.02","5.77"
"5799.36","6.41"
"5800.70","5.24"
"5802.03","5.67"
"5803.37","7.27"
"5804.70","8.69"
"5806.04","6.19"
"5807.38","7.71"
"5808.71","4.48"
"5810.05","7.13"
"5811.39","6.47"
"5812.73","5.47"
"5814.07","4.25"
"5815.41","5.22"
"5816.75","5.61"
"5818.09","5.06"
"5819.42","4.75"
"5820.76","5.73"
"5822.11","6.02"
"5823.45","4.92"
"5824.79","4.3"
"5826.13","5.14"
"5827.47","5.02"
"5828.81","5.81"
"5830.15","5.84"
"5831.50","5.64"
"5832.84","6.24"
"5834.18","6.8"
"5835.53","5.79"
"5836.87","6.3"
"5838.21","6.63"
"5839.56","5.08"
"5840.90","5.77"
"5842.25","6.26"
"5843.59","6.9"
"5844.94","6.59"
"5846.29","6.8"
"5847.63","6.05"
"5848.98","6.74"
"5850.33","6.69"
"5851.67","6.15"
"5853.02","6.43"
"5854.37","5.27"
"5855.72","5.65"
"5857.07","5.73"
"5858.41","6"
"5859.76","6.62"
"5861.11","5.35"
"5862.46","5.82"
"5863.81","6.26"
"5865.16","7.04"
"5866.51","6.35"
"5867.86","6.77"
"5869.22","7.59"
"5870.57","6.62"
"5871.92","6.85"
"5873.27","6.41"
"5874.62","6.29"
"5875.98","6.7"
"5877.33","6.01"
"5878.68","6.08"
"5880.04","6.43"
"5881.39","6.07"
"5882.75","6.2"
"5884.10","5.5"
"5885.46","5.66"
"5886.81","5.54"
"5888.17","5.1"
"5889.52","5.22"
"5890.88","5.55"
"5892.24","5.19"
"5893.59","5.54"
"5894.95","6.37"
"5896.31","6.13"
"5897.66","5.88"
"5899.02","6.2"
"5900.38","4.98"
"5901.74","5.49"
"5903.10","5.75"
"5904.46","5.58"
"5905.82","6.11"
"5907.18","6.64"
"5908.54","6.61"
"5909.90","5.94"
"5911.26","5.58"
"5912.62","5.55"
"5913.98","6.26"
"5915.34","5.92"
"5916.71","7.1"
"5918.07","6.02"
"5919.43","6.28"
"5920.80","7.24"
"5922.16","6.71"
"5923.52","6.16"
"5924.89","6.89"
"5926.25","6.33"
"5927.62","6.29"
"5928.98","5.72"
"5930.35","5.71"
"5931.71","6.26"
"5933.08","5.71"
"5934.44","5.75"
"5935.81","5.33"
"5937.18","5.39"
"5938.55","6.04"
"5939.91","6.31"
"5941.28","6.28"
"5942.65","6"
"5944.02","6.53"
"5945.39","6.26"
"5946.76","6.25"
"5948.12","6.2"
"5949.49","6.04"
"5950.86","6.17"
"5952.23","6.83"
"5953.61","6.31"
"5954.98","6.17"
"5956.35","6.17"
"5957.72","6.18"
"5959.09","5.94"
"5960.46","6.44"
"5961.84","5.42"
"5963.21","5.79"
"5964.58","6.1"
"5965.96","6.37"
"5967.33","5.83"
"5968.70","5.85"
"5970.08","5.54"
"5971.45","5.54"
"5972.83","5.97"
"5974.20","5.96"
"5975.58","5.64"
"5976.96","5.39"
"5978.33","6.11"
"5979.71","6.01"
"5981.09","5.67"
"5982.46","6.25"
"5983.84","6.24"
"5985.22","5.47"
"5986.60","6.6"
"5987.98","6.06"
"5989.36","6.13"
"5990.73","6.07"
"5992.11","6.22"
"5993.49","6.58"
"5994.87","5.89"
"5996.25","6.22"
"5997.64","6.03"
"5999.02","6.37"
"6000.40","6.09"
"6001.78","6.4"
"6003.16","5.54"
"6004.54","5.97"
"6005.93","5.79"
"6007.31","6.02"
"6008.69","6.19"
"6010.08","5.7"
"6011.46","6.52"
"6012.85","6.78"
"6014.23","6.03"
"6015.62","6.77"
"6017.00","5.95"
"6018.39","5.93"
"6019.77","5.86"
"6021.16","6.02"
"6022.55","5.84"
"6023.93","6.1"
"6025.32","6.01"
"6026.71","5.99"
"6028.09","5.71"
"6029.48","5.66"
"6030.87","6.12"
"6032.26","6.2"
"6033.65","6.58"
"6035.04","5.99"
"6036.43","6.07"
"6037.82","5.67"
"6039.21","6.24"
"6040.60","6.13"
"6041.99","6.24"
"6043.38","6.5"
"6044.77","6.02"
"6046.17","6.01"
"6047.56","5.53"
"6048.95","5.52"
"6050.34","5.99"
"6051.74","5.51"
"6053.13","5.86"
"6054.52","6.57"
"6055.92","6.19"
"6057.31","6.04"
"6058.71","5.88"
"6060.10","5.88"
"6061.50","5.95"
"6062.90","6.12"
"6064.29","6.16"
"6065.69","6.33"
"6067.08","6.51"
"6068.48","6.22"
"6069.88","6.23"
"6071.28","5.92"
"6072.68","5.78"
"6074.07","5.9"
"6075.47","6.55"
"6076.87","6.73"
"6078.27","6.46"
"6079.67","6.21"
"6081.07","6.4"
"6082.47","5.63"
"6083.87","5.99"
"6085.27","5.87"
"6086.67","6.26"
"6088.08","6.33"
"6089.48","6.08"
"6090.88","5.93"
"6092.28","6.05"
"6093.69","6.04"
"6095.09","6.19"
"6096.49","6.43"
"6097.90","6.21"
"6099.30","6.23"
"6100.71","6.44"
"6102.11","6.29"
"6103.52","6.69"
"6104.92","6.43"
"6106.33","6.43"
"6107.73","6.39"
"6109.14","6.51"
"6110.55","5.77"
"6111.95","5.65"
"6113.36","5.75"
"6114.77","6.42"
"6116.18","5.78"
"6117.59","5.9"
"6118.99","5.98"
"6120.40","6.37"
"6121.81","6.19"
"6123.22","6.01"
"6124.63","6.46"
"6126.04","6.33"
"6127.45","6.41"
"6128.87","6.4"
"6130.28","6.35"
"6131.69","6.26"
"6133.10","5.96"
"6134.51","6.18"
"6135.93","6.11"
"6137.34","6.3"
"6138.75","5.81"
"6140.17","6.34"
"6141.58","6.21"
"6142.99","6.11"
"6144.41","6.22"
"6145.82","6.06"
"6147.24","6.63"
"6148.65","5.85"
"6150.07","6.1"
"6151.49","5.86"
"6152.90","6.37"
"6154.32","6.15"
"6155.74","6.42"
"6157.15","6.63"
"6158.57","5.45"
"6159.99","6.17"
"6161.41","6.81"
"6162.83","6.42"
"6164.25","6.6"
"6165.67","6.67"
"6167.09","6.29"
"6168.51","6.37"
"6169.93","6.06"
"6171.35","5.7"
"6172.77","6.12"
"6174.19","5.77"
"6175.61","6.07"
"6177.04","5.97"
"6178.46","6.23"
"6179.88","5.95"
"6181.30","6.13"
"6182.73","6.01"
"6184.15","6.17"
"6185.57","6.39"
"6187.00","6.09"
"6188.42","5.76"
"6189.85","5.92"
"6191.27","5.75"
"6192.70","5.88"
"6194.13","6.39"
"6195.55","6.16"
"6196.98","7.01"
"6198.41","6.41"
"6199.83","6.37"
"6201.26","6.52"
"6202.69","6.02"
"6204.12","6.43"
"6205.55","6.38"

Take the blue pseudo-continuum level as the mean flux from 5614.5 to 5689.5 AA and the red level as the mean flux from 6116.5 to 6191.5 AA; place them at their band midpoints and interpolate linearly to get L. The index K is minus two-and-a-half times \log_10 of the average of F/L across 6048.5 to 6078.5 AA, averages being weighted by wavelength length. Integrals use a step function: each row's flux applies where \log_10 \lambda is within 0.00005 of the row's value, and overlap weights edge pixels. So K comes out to -0.02 mag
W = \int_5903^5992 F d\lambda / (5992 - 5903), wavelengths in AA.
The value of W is 6.08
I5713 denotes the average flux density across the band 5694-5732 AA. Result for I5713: 5.02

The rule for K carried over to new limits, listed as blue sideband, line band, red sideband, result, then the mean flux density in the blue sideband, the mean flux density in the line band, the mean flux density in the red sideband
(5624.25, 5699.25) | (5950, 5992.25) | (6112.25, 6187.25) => -0.03 mag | 5.24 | 6.01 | 6.17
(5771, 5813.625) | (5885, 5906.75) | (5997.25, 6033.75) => 0.06 mag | 5.89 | 5.66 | 6.07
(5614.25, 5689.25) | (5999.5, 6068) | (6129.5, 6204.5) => -0.02 mag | 5.25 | 6.06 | 6.19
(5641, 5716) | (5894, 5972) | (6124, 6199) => -0.07 mag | 5.11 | 6.08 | 6.19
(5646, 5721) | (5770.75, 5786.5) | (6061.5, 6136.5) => -0.05 mag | 5.12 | 5.61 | 6.19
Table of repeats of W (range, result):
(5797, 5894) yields 6.01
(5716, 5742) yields 4.99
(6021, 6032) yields 5.94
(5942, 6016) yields 6.08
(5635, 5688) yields 5.16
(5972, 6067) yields 6.05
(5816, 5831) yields 5.29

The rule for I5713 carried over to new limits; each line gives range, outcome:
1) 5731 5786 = 5.42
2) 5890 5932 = 6.06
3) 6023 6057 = 6.02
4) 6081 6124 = 6.15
